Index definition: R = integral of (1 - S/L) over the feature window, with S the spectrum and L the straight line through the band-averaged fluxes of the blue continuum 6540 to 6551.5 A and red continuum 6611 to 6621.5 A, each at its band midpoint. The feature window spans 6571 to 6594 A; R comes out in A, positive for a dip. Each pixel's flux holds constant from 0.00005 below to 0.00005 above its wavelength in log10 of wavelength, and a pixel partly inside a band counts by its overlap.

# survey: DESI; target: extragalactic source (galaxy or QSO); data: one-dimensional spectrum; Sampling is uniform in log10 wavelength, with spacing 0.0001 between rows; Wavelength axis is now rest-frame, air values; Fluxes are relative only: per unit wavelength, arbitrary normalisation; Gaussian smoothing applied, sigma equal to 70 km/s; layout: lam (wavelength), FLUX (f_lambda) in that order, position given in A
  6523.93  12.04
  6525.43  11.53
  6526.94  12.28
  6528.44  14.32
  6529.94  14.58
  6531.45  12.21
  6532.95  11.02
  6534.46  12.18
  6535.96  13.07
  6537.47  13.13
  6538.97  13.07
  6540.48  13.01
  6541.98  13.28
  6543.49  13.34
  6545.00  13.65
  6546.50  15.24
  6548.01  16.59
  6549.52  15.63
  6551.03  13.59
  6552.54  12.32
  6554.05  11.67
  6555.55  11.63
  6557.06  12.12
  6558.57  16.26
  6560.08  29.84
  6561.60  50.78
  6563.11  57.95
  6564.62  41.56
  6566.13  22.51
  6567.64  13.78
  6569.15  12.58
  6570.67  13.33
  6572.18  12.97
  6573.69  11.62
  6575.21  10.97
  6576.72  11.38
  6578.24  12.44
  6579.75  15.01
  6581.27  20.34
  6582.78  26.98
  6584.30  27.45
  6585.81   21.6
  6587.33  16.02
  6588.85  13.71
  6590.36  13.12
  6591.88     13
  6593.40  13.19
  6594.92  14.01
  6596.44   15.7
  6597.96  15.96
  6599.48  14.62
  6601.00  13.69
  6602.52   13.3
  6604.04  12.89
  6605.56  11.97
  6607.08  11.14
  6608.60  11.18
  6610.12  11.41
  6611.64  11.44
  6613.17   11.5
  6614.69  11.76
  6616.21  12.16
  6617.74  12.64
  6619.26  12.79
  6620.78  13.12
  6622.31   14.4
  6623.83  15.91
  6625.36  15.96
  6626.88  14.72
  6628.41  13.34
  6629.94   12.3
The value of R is -4.8 A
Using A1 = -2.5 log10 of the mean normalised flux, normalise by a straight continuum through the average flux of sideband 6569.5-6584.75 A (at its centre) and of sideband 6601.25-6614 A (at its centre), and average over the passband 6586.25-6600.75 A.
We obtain -0.06 mag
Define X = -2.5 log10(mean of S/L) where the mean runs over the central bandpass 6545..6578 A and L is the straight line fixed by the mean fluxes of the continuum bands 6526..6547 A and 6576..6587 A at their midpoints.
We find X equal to -0.18 mag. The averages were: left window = 13.1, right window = 19.2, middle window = 19.5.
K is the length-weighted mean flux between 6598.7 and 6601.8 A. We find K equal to 14.2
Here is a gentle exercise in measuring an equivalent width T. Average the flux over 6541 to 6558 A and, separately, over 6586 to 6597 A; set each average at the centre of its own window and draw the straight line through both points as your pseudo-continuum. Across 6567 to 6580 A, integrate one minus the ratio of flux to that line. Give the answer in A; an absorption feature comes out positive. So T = 1.4 A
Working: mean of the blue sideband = 13.6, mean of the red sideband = 14.5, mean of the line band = 12.6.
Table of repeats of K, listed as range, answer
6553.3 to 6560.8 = 16.3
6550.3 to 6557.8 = 12.3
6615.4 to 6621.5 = 12.7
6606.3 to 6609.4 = 11.2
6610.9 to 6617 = 11.7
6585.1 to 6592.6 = 15.5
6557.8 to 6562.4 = 32.4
